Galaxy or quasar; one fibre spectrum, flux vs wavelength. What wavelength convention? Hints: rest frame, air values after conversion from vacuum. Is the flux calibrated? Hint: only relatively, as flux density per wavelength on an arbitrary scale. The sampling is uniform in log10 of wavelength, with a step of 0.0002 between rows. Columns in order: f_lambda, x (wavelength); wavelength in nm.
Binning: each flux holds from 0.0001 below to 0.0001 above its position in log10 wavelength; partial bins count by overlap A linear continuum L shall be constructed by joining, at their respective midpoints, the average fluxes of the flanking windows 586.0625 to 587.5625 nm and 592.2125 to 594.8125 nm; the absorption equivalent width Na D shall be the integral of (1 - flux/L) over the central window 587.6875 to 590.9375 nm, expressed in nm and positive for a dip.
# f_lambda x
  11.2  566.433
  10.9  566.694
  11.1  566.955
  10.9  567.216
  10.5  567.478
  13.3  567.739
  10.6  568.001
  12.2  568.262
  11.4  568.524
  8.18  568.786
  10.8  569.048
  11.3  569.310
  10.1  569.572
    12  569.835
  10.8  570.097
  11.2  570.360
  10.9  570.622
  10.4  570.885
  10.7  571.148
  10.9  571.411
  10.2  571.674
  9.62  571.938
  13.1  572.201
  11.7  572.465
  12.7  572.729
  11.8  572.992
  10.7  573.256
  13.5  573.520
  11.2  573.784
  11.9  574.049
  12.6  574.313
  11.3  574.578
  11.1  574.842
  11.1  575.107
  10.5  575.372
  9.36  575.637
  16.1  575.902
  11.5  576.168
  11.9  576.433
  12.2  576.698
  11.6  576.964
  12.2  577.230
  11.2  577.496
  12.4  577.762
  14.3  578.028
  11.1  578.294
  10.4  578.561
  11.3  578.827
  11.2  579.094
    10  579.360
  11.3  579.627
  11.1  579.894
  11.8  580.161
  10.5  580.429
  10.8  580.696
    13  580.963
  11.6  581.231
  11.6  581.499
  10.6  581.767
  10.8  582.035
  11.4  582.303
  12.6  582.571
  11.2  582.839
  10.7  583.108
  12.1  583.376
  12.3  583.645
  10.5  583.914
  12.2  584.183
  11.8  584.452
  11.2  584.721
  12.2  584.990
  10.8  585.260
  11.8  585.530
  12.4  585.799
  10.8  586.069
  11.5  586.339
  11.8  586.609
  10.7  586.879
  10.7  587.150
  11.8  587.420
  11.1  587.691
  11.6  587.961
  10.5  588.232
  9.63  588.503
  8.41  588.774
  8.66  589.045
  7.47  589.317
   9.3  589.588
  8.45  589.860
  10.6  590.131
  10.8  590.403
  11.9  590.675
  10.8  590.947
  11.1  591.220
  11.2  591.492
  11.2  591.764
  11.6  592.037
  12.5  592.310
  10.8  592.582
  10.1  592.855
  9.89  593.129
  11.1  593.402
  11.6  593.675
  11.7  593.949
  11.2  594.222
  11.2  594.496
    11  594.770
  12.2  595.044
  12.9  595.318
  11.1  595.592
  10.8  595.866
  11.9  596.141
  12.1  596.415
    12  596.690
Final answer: 0.39 nm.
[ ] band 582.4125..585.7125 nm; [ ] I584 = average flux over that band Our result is 11.6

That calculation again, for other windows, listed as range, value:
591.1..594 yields 11.1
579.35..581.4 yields 11.3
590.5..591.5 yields 11.2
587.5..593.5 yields 10.4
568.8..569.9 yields 10.7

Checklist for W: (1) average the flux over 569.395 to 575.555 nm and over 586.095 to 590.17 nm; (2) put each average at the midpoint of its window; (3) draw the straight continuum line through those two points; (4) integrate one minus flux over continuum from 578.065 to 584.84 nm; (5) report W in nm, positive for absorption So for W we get -0.47 nm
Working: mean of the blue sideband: 11.3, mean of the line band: 11.4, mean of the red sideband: 10.2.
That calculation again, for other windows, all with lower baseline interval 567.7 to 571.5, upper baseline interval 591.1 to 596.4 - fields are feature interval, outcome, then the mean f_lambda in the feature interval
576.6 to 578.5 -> -0.17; 12.1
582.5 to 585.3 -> -0.11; 11.6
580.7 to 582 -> -0.05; 11.5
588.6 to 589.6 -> 0.25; 8.4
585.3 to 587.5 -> -0.04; 11.4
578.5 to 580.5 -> 0.02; 11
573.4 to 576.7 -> -0.25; 11.8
